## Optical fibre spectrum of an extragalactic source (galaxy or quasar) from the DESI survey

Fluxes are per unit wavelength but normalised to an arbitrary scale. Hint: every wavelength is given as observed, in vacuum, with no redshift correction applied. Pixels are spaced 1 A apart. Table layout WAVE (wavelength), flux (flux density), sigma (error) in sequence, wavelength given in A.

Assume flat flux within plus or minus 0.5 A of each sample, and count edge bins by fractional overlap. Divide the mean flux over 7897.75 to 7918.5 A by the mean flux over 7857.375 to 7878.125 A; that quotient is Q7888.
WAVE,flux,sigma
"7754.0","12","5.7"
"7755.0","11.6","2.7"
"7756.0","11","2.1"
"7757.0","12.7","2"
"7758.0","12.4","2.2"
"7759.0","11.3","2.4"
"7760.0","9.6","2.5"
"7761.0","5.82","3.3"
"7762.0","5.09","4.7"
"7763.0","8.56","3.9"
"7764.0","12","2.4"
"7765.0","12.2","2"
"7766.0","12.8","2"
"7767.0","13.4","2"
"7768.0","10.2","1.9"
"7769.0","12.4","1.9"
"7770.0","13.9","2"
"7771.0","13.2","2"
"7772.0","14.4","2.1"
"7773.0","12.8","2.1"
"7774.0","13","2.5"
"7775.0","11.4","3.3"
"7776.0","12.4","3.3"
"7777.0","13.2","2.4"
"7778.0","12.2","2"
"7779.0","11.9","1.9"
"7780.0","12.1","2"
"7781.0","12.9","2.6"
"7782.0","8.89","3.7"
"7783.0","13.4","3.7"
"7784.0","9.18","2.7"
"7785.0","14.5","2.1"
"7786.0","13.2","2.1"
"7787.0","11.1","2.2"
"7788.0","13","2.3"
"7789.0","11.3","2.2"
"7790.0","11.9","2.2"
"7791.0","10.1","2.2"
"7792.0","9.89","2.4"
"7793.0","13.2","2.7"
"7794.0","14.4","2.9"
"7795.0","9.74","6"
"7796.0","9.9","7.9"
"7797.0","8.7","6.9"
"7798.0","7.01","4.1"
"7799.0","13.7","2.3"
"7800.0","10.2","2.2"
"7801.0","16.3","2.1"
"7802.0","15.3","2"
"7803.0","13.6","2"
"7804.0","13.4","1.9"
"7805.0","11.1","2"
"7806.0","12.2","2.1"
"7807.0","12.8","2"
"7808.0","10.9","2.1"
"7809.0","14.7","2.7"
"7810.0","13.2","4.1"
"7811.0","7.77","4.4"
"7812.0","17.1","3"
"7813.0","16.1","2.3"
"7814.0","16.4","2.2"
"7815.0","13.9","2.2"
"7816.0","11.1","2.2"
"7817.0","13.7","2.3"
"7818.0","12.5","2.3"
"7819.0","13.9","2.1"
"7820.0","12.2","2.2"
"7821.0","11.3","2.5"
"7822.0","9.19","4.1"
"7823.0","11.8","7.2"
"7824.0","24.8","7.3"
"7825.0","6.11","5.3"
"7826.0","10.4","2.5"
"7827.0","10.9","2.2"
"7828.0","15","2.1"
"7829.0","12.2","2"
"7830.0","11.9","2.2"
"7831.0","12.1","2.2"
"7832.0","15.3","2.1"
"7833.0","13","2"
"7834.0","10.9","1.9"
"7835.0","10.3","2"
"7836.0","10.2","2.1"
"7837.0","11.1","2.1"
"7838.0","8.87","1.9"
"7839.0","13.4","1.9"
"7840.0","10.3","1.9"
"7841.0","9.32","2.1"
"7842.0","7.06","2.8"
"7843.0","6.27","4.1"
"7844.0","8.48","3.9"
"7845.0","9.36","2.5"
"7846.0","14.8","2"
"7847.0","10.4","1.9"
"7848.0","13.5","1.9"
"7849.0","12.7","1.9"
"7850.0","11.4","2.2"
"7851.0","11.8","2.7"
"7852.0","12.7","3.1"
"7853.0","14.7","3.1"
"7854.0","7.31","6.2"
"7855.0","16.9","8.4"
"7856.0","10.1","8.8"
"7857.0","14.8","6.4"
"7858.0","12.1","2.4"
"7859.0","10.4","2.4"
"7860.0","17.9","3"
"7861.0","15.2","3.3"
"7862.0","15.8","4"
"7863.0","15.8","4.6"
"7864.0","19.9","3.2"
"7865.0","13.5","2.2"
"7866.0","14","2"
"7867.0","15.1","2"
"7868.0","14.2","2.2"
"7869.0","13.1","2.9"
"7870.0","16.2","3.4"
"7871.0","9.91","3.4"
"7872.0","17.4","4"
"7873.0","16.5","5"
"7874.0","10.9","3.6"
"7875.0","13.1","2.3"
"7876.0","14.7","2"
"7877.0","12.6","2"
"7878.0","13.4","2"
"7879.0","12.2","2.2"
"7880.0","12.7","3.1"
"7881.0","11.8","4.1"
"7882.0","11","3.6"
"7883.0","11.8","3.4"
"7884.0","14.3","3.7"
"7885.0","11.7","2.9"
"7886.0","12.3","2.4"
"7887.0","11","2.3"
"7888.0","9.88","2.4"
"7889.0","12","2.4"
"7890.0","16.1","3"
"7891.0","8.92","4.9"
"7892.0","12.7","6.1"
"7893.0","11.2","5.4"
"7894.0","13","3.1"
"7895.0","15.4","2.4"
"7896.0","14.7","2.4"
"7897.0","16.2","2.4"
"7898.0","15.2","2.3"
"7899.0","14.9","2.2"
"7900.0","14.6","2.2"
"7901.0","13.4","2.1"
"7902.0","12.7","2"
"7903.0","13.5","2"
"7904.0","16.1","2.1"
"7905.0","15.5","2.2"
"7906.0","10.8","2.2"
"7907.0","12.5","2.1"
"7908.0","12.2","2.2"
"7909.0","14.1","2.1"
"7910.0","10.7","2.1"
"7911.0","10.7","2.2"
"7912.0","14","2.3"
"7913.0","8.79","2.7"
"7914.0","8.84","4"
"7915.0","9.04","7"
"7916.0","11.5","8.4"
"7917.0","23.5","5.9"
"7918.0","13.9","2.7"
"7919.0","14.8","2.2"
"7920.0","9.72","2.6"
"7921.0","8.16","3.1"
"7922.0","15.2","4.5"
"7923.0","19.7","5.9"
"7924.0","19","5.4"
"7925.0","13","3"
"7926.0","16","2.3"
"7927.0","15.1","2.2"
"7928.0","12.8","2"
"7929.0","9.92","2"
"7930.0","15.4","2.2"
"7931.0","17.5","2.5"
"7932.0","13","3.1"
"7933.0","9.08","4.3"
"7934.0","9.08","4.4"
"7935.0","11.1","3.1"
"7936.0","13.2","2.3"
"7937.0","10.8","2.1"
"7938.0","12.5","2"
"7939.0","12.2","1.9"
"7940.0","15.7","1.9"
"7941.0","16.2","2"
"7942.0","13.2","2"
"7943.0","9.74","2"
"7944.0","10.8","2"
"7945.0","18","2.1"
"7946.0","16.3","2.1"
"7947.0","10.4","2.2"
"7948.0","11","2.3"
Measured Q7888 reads 0.91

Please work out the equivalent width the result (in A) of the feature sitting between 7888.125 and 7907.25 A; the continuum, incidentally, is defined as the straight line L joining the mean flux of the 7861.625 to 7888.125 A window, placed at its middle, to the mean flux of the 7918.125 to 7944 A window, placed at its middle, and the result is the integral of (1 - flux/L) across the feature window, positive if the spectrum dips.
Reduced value -0.2 A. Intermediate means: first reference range 13.6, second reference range 13.2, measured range 13.6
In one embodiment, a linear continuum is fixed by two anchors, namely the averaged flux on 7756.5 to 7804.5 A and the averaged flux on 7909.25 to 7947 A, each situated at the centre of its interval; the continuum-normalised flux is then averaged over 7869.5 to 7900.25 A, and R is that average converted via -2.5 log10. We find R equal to -0.03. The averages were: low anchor 11.7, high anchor 13.2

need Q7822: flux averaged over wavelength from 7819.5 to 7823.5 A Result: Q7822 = 11.1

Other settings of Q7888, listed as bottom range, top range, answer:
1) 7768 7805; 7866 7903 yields 1.09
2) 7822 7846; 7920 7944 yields 1.17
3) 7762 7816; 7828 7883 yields 1.03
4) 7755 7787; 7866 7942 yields 1.13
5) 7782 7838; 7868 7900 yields 1.07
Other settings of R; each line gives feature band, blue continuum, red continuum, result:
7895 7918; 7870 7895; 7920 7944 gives -0.04 mag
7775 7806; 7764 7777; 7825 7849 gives 0.02 mag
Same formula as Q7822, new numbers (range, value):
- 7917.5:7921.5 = 11.6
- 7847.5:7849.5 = 13.1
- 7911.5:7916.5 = 10.4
